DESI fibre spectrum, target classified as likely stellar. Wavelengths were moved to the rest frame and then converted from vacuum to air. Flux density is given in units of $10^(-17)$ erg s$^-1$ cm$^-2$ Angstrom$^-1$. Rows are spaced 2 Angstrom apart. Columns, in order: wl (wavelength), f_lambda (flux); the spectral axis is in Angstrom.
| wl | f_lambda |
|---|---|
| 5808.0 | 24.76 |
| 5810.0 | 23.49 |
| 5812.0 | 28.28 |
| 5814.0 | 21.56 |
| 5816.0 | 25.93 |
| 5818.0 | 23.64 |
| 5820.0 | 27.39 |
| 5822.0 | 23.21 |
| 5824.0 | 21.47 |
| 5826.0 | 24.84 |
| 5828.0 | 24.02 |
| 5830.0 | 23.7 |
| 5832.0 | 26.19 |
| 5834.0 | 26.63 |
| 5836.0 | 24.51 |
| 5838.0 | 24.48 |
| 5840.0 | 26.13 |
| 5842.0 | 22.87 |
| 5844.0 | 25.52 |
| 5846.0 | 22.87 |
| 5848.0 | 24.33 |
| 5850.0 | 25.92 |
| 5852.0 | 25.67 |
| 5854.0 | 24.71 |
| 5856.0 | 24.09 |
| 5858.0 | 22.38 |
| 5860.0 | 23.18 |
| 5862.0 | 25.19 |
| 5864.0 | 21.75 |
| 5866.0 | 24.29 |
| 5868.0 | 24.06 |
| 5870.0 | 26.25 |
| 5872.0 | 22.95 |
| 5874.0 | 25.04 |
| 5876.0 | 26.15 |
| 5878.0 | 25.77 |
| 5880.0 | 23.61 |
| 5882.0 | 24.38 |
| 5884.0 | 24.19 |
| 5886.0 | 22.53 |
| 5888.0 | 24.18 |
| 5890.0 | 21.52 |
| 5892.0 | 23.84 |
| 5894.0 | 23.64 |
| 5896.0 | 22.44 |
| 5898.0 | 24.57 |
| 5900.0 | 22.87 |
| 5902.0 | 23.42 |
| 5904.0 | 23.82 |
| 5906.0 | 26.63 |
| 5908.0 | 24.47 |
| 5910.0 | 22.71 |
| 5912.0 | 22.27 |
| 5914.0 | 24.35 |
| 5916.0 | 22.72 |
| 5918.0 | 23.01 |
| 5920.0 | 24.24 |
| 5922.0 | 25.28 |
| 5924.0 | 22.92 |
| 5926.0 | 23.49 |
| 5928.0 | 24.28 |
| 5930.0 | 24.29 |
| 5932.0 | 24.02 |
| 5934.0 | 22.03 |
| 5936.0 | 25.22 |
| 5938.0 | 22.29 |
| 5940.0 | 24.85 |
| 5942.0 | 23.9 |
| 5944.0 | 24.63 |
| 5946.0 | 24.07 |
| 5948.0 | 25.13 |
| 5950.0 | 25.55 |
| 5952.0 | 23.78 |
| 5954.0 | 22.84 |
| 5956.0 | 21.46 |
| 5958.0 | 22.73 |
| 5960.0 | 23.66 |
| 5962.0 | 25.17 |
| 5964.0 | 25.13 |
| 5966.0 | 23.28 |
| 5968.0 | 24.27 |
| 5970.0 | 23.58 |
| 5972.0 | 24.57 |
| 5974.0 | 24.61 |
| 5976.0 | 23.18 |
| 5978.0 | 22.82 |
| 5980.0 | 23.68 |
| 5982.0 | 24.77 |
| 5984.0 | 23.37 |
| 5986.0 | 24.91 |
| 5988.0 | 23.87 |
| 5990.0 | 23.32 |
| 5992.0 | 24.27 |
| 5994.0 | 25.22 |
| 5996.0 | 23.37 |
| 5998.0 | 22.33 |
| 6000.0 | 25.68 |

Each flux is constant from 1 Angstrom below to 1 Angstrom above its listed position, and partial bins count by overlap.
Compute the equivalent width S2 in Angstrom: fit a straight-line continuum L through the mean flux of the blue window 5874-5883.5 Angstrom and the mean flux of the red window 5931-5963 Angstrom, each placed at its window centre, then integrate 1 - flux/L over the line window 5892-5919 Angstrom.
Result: 1.0 Angstrom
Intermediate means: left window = 24.9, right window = 23.8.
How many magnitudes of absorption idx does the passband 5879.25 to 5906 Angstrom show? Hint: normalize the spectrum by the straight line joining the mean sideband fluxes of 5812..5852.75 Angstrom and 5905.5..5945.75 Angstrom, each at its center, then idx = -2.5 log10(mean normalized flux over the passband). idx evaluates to 0.02 mag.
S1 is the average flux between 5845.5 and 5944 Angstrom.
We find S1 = 23.9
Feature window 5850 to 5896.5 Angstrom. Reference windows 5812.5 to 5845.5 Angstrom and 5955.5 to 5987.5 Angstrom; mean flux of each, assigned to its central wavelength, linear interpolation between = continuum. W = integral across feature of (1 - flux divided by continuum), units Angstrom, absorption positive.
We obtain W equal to 0.5 Angstrom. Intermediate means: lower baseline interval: 24.5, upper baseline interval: 23.9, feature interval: 24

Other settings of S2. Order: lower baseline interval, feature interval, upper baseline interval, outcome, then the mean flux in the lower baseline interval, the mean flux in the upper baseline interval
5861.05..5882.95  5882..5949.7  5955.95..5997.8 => 1.3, 24.5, 23.9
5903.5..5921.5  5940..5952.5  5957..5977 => -0.3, 23.8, 24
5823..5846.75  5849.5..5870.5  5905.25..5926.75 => 0.0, 24.5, 23.8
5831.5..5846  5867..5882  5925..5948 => -0.1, 25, 24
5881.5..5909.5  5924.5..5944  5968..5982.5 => 0.0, 23.7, 23.9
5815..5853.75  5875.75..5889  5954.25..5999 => 0.0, 24.7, 23.8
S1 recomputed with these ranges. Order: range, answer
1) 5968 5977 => 24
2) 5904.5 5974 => 23.9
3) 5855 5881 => 24.2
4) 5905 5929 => 23.9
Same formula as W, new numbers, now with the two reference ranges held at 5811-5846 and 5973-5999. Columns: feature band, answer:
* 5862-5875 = 0.17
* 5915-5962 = 0.57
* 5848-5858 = -0.08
